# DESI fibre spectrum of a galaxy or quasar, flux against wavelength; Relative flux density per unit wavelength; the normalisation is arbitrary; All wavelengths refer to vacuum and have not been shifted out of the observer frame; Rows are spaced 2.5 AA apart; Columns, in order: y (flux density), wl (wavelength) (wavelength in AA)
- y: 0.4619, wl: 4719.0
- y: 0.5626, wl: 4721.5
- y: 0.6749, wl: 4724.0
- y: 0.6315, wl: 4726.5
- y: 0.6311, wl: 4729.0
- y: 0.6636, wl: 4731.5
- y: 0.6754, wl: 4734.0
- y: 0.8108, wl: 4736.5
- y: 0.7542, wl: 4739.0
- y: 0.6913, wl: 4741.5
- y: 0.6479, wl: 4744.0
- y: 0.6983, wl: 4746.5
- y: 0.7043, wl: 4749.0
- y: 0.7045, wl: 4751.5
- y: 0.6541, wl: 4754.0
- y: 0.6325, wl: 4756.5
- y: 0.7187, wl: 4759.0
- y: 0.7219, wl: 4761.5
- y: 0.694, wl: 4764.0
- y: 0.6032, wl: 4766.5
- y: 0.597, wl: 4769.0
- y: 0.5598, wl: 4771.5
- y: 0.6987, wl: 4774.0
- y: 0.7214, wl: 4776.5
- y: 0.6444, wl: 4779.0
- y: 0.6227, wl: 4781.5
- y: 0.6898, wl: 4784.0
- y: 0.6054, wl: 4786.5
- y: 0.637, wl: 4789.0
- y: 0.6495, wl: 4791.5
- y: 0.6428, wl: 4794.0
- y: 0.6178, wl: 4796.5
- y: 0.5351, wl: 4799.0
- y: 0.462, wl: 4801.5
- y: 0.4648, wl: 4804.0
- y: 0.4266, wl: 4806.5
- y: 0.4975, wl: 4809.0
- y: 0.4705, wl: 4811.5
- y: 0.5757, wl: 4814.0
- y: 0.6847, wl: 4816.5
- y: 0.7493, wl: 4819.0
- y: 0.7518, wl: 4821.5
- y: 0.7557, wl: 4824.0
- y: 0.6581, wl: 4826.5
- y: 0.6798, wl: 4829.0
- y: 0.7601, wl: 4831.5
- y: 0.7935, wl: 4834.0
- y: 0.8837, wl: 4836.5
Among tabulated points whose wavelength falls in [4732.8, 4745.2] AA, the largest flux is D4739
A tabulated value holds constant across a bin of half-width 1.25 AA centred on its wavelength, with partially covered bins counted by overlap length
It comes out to 0.8108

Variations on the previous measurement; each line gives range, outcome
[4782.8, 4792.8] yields 0.6898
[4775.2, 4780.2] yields 0.7214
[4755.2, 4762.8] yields 0.7219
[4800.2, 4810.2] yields 0.4975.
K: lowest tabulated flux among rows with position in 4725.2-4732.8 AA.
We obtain 0.6311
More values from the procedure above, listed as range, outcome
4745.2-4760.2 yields 0.6325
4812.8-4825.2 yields 0.5757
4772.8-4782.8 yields 0.6227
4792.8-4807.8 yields 0.4266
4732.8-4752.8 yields 0.6479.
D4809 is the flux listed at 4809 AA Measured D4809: 0.4975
